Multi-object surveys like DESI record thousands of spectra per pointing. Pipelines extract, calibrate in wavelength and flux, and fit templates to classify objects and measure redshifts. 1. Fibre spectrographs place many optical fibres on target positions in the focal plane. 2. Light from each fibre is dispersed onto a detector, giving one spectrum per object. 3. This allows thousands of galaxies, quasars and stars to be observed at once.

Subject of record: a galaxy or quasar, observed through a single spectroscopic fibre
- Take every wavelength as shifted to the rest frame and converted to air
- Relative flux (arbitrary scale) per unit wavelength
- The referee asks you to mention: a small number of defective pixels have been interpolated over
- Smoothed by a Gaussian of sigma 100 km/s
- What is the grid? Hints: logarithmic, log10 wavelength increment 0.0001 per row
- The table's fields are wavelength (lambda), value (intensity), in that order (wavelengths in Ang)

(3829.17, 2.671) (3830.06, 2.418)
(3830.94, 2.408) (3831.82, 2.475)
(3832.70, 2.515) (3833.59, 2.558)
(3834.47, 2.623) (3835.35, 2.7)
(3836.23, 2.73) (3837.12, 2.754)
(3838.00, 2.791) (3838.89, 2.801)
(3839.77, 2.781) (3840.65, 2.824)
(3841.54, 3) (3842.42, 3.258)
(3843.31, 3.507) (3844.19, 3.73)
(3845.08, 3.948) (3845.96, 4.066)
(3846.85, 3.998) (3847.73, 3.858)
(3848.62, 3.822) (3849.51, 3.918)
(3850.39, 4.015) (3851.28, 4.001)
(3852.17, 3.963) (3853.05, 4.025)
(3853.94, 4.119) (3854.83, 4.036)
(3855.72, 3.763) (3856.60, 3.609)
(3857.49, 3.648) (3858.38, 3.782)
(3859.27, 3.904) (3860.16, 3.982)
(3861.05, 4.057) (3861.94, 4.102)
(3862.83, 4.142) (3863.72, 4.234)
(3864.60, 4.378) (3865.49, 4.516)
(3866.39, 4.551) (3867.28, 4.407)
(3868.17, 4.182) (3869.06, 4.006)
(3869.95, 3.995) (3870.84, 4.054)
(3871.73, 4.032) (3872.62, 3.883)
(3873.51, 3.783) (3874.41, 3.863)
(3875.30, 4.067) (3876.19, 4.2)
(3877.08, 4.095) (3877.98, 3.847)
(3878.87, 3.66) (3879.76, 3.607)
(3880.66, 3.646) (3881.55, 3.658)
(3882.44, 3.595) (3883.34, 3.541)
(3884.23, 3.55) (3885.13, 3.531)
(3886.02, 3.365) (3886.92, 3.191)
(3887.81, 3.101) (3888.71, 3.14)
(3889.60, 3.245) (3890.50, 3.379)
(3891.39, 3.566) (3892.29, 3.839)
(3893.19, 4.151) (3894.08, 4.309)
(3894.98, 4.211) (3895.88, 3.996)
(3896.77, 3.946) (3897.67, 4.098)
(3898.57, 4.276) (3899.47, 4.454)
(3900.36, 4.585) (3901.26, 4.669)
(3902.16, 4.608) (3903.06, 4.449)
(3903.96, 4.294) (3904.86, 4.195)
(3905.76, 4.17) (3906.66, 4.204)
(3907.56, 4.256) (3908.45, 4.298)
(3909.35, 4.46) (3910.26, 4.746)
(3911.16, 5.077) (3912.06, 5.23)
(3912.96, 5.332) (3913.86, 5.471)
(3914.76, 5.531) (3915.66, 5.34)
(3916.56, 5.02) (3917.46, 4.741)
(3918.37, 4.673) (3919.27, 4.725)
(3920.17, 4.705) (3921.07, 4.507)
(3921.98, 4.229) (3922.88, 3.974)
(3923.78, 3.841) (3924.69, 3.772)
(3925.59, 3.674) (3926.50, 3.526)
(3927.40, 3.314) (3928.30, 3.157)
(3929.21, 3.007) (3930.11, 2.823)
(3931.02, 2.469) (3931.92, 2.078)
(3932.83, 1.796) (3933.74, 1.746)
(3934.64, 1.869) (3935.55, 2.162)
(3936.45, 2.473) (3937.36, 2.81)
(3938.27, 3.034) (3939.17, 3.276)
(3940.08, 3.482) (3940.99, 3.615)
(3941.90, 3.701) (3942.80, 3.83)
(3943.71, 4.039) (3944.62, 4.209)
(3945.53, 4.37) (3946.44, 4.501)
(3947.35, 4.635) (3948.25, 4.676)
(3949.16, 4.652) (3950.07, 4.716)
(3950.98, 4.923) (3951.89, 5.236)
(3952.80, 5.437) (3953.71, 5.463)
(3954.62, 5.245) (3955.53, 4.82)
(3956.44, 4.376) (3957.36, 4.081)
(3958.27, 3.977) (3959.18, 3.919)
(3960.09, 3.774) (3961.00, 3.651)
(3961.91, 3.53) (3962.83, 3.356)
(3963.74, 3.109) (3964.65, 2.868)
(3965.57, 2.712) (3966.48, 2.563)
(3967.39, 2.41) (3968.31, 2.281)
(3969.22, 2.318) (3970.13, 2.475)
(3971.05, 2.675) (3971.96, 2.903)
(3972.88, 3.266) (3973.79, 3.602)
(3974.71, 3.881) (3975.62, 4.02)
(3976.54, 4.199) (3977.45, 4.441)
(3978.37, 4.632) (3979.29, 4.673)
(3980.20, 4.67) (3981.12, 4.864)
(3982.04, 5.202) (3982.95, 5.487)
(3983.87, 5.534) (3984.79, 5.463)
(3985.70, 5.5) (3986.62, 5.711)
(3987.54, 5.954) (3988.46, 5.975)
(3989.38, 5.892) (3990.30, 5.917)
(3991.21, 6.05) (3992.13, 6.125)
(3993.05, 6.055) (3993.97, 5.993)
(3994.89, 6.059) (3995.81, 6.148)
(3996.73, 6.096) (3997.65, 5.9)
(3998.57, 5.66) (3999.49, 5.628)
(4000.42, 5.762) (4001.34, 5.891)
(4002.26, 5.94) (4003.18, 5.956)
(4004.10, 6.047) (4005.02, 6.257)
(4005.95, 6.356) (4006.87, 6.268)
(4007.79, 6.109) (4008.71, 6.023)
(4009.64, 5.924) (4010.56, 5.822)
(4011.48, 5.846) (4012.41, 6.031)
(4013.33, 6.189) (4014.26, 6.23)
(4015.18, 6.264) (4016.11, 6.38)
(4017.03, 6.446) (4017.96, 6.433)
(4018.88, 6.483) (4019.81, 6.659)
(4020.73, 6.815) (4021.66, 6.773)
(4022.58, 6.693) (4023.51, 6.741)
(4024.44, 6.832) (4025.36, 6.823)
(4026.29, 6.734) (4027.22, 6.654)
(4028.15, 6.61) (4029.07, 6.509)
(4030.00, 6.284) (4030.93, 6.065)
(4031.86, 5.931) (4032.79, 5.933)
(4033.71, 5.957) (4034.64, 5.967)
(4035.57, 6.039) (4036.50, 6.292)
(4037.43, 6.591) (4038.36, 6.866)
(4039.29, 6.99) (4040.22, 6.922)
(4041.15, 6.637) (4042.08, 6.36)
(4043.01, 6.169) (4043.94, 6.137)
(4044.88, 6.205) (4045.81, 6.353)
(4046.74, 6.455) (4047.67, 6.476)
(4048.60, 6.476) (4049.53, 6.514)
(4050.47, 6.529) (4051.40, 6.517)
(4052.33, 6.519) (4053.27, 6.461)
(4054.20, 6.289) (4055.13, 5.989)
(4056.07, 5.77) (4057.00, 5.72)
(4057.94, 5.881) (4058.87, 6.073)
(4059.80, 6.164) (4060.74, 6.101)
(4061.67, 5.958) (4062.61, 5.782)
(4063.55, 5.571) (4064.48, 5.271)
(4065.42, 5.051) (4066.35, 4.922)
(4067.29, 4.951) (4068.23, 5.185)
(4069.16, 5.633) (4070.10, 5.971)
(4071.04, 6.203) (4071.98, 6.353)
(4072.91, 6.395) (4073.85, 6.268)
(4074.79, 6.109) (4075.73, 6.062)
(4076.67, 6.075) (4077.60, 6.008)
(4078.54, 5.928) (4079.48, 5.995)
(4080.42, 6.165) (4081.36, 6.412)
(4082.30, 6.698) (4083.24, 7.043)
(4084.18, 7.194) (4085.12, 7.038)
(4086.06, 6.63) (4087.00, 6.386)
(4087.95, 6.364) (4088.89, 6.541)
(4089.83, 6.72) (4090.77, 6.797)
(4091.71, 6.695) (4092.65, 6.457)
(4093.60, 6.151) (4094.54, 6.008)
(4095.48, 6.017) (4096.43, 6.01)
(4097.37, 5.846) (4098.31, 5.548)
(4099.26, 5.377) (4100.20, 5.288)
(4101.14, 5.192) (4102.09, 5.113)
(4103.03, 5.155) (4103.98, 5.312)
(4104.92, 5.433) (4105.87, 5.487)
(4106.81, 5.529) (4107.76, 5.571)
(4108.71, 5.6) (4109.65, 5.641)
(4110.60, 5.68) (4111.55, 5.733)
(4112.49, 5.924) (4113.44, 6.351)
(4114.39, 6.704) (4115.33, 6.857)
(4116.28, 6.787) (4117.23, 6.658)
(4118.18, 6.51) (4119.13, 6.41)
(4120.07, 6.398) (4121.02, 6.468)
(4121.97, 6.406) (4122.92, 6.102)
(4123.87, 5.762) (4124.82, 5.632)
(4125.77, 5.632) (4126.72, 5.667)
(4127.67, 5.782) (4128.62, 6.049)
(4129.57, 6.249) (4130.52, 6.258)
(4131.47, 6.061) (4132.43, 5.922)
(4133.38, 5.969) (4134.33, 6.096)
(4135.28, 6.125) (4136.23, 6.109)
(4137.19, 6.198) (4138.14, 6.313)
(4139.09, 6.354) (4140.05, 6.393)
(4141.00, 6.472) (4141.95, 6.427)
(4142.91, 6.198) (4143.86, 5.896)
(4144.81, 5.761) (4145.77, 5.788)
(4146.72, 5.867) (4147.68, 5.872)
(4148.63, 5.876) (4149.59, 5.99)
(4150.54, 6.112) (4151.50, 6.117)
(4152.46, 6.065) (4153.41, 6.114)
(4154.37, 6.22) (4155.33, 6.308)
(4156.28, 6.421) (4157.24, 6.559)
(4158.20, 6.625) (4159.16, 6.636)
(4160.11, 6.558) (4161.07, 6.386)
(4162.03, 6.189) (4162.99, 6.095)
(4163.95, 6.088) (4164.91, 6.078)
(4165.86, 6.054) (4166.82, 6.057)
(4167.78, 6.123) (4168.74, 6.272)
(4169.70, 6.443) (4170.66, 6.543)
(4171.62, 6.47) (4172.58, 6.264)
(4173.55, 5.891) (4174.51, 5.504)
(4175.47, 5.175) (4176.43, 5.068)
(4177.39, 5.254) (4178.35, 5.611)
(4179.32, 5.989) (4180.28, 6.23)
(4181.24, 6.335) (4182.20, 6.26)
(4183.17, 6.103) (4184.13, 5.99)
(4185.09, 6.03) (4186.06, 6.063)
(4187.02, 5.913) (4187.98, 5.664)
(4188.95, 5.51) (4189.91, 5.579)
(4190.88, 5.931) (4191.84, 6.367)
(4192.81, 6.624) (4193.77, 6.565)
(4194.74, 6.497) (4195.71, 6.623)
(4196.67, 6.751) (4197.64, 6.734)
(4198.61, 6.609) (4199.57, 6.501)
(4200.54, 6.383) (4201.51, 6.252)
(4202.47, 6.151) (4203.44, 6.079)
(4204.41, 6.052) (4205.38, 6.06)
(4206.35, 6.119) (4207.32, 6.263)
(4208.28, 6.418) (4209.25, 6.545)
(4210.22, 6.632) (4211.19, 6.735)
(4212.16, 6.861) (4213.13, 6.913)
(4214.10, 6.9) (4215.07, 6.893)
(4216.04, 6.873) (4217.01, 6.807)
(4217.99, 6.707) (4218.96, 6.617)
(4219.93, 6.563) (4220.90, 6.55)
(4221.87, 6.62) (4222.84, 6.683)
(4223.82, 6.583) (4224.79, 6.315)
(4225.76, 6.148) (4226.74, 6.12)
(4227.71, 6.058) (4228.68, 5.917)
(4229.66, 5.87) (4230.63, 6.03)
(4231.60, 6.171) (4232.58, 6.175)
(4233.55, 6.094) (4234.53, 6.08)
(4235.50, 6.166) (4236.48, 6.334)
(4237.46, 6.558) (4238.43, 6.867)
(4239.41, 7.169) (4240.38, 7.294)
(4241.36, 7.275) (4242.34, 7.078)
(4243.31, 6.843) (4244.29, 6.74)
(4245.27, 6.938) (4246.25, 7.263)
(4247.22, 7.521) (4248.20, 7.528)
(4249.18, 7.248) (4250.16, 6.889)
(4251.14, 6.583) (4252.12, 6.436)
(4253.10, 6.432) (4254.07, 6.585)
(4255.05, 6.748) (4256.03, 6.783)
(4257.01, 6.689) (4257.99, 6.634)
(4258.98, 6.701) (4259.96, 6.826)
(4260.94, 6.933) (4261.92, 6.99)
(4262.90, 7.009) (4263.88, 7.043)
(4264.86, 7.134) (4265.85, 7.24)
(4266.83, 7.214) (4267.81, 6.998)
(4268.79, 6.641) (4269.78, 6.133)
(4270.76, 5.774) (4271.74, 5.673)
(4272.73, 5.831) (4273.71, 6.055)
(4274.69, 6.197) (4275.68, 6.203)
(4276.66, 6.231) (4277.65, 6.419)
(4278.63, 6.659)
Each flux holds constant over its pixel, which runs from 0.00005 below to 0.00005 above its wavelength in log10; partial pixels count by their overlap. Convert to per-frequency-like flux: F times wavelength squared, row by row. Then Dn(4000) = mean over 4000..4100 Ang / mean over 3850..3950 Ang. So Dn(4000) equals 1.71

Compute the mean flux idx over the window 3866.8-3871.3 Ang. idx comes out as 4.14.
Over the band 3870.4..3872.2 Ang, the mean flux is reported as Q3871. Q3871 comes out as 4.05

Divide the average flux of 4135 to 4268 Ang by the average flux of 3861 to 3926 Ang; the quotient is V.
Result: 1.5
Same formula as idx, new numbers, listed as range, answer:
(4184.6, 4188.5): 5.91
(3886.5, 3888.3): 3.15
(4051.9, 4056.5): 6.2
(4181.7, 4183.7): 6.18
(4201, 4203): 6.21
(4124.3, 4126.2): 5.63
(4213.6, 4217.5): 6.86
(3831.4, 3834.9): 2.54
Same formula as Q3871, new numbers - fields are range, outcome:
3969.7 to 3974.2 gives 2.98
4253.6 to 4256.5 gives 6.7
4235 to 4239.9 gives 6.62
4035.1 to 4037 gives 6.17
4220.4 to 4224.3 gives 6.61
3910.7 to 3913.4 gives 5.21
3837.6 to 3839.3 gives 2.79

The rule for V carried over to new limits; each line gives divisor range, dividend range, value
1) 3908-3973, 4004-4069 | 1.63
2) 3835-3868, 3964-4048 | 1.51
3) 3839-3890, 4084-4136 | 1.59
